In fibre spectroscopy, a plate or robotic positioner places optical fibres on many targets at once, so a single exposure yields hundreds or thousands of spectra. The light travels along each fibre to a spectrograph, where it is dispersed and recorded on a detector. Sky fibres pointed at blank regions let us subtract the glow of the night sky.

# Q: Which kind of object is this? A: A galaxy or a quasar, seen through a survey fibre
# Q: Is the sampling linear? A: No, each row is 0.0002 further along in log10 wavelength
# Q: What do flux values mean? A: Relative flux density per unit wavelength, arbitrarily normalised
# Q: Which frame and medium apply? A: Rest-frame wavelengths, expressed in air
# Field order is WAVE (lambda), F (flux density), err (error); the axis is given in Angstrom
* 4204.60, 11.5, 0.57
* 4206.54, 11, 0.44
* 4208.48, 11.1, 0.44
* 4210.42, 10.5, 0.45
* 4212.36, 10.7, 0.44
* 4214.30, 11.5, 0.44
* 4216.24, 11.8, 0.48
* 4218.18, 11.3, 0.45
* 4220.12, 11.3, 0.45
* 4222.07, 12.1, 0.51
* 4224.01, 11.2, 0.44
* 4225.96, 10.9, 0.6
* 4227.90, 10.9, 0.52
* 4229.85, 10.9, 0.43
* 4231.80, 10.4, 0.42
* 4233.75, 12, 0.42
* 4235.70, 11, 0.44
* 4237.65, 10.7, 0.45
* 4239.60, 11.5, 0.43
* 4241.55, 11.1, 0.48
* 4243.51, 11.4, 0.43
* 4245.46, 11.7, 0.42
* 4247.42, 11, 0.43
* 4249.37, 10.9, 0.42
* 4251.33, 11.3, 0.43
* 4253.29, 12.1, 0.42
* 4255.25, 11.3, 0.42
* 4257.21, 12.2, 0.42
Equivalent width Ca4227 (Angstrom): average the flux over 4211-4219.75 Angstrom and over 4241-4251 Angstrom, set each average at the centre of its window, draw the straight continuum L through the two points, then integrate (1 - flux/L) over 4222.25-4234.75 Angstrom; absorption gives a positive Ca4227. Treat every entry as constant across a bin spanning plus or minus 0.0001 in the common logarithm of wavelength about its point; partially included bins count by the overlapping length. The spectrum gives 0.2 Angstrom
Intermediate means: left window 11.3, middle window 11.1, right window 11.2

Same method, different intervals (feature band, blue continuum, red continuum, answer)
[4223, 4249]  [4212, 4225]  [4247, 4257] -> 0.7 Angstrom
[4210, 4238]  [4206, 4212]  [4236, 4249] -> -0.4 Angstrom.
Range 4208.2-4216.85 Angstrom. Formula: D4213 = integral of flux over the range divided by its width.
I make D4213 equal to 11.1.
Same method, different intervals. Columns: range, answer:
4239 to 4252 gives 11.3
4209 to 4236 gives 11.2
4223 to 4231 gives 11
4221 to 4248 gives 11.2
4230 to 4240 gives 11.1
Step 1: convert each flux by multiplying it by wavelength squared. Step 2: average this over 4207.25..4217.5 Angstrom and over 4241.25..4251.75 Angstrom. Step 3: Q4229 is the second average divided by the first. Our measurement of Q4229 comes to 1.03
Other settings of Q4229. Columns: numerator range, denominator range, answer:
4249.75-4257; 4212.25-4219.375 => 1.03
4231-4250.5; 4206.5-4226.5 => 1.01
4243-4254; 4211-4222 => 1.02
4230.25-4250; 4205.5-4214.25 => 1.04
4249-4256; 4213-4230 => 1.02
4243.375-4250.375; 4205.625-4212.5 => 1.06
